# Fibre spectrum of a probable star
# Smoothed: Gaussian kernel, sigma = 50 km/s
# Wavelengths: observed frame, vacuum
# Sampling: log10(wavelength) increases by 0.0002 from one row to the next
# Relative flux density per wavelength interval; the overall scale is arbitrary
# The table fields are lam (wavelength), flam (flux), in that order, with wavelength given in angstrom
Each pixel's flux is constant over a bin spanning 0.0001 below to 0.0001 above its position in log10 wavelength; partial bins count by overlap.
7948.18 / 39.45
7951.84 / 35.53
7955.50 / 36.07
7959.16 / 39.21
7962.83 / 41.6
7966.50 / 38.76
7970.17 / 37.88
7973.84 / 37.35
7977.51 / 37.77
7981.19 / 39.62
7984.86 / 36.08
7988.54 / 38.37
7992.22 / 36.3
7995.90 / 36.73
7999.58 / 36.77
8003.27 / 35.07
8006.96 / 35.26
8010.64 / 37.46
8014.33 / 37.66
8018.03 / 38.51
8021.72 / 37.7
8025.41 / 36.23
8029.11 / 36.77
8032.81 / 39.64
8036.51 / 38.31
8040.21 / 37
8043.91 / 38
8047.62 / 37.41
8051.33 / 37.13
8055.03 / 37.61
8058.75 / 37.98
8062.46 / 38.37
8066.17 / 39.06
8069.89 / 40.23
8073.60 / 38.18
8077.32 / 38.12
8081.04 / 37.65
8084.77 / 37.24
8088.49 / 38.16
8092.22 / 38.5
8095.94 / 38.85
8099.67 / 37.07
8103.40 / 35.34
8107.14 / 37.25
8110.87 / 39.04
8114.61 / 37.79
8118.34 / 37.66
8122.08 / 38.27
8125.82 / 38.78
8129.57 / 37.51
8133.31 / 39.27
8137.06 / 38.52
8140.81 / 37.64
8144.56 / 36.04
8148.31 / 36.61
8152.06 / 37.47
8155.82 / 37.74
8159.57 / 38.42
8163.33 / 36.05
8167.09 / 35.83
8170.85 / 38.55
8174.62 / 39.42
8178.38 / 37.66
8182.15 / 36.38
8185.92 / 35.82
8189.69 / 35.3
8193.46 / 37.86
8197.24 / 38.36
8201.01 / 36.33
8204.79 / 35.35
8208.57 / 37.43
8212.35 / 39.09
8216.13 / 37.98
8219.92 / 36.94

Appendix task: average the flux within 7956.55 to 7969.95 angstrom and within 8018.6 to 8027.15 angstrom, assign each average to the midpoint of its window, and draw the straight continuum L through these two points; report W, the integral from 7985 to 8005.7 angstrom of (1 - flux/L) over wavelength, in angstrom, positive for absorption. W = 0.9 angstrom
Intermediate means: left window 39.4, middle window 36.6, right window 37.2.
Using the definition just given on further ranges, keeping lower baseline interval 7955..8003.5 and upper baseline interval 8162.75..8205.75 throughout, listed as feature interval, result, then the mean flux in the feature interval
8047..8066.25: -0.2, 37.9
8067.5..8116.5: -0.8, 38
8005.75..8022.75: 0.1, 37.4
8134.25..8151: -0.1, 37.3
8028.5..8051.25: -0.2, 37.9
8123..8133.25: -0.3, 38.4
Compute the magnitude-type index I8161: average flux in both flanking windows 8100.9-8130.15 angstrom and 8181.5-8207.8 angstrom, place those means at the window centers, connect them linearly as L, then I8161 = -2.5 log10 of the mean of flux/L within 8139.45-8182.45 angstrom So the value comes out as -0.01 mag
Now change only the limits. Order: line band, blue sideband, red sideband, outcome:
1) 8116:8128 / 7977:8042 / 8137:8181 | -0.023 mag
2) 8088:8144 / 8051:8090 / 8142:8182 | -0.004 mag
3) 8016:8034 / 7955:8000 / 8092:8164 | 0.006 mag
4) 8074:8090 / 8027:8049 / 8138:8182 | -0.004 mag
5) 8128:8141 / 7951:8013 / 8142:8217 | -0.031 mag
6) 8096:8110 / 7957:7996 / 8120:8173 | 0.022 mag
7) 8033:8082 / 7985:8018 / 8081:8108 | -0.027 mag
